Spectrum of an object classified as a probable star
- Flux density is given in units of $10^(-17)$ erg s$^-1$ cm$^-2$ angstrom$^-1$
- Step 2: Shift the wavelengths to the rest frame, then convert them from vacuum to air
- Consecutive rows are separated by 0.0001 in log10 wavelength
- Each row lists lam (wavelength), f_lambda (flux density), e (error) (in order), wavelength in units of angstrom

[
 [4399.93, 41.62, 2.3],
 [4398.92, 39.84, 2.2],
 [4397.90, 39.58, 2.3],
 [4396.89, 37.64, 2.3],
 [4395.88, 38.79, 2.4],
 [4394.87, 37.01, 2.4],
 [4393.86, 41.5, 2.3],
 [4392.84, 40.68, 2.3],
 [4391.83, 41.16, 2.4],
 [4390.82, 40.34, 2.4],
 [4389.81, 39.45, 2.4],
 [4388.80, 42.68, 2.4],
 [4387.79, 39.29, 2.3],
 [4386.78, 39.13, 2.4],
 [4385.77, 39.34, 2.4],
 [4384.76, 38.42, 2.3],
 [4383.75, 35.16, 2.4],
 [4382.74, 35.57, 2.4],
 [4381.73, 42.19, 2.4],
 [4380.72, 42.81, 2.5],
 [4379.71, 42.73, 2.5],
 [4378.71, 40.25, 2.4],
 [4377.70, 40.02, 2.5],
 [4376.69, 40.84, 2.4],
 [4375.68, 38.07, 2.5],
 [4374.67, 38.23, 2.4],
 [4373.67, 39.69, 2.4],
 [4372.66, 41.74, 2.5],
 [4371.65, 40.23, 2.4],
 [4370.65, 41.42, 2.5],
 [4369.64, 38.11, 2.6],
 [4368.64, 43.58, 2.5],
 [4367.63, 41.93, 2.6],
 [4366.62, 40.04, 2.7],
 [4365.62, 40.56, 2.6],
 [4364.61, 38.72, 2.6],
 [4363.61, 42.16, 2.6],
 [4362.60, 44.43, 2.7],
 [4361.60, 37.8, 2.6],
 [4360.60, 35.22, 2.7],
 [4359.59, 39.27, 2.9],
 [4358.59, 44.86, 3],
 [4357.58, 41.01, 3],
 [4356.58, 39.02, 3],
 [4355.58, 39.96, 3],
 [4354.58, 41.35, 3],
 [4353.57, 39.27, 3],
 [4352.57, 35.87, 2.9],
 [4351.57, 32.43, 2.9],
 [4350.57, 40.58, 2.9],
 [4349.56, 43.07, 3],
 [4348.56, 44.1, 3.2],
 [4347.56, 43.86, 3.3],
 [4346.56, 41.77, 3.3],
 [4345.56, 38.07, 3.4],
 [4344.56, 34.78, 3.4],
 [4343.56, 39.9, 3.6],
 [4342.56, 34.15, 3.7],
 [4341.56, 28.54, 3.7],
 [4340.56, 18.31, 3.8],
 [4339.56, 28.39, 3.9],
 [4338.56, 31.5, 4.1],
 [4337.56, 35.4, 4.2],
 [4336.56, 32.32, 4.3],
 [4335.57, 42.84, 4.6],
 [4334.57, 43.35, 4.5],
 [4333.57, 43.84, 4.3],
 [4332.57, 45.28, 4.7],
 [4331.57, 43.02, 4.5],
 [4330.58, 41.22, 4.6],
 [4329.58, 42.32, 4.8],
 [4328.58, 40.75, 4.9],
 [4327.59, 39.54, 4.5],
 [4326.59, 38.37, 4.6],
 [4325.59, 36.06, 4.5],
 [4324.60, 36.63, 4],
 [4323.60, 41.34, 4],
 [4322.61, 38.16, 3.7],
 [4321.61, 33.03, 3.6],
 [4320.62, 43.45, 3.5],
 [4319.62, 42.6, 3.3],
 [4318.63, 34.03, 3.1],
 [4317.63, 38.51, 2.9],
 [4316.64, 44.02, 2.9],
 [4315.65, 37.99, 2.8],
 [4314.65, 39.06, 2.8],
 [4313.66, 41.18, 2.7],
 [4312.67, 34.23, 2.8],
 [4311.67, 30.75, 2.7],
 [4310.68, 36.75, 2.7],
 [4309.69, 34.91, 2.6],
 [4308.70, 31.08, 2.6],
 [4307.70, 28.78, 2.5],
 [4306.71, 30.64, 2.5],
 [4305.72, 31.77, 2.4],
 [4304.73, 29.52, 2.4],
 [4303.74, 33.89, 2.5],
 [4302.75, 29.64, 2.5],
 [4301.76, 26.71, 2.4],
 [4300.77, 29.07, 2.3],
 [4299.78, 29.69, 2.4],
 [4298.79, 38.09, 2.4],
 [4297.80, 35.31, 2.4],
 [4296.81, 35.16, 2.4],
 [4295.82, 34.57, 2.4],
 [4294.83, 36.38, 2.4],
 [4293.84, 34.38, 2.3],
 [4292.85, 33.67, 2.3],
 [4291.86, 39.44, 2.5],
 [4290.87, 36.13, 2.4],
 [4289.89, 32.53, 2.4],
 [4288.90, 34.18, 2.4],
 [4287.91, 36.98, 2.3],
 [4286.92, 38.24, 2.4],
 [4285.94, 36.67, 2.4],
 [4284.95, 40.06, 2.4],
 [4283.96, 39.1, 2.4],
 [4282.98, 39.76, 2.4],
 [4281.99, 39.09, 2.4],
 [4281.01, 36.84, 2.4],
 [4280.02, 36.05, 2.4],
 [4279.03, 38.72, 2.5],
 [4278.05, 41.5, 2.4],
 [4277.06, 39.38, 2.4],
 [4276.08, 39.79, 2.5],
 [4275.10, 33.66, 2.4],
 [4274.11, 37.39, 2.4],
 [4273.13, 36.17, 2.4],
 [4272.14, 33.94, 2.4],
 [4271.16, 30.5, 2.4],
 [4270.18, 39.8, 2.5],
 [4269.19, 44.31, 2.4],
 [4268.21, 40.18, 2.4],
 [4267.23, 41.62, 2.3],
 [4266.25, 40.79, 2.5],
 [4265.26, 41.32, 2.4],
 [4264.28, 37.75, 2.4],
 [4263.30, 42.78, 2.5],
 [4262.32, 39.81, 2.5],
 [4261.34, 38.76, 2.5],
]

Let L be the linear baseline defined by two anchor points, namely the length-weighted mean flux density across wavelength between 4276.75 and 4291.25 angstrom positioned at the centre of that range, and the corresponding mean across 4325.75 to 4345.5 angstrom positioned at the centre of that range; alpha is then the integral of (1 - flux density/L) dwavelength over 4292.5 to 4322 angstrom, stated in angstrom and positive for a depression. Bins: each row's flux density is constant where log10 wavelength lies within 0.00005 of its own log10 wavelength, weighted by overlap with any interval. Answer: 2.2 angstrom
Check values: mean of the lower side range 37.7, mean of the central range 34.6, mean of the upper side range 37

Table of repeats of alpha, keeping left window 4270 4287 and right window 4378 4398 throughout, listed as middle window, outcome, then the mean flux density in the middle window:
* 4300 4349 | 2.6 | 36.4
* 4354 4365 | -0.3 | 40.4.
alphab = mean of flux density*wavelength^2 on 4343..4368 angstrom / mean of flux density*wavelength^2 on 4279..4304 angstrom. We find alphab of 1.17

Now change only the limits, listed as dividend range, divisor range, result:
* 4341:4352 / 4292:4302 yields 1.16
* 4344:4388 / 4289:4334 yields 1.13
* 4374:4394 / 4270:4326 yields 1.16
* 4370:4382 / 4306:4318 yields 1.18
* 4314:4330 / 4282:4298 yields 1.09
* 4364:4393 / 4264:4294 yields 1.11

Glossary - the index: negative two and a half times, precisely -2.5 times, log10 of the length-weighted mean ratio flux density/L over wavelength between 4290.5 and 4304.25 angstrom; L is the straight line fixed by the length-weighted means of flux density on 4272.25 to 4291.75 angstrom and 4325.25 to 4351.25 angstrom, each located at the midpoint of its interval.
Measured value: 0.12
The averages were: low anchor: 37.5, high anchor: 38.1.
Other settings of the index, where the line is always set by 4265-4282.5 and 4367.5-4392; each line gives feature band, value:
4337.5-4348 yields 0.163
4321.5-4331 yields 0.007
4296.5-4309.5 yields 0.226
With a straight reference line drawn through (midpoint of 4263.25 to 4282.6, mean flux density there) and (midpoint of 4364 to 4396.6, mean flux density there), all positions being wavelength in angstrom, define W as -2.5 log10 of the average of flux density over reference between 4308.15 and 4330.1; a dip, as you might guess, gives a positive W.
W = 0.03 mag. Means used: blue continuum 38.5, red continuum 40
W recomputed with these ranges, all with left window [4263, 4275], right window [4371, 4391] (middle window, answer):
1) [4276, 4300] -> 0.056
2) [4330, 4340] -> 0.015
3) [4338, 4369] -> 0.038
